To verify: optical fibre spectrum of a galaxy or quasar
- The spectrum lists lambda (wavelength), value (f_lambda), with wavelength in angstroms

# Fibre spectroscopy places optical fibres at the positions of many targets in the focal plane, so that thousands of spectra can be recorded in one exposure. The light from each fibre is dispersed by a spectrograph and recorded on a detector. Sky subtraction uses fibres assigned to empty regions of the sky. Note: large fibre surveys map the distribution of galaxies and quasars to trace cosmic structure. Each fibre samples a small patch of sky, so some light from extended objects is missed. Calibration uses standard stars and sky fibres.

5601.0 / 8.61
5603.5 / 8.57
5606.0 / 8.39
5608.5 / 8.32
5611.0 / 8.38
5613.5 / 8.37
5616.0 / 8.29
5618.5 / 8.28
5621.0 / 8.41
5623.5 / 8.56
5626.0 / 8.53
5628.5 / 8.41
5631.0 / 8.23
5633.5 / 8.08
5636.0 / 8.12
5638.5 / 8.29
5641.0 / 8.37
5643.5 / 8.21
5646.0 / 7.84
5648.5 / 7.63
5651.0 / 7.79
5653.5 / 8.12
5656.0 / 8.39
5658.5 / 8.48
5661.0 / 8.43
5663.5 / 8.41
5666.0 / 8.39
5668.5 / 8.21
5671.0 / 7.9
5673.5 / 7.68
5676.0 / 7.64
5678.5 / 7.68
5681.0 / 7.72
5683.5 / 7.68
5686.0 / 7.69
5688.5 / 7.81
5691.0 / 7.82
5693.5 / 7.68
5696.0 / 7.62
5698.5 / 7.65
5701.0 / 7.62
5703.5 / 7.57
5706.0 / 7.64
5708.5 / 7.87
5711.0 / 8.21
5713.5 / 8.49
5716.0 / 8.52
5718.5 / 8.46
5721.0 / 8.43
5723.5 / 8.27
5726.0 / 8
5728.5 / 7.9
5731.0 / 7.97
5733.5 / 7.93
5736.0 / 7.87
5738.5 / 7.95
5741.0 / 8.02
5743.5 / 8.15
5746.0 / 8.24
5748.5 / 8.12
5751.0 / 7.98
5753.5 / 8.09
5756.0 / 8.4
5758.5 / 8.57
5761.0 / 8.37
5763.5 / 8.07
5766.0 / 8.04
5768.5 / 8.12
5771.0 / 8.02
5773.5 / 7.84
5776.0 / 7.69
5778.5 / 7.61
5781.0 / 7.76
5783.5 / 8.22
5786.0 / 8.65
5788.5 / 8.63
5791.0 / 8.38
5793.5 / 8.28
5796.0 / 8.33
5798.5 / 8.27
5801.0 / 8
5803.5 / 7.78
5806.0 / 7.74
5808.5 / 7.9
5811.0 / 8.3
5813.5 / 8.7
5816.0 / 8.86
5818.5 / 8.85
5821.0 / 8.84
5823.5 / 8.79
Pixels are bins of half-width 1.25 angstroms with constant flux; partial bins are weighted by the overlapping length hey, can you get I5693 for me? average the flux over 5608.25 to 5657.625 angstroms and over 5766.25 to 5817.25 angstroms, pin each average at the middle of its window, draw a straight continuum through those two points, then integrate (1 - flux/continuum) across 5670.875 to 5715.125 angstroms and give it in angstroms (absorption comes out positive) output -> 2.3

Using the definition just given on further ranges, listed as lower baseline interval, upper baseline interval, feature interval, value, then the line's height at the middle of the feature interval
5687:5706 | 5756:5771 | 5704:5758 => -1.1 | 7.96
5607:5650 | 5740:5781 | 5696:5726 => 0.4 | 8.14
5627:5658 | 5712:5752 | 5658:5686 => 0.5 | 8.14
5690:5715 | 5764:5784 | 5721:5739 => -0.4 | 7.86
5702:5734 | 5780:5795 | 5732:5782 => 1.1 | 8.23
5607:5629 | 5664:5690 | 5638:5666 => -0.4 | 8.08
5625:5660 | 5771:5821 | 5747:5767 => 0.0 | 8.2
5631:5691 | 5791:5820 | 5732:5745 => 0.3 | 8.16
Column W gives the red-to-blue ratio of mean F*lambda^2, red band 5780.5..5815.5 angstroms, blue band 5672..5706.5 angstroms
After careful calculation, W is 1.1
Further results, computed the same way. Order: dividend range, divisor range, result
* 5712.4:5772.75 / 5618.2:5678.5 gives 1.03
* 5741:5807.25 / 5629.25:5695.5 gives 1.06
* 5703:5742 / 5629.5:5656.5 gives 1.03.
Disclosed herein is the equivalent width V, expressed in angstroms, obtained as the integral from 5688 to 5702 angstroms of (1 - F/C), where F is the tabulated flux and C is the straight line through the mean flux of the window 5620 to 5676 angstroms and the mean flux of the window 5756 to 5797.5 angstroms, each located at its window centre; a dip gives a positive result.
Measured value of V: 0.8 angstroms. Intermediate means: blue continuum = 8.19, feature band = 7.7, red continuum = 8.17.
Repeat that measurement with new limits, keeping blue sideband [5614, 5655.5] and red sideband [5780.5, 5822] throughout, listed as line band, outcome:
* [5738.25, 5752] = 0.3 angstroms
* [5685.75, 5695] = 0.6 angstroms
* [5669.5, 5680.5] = 0.7 angstroms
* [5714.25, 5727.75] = -0.1 angstroms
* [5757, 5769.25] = 0.1 angstroms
